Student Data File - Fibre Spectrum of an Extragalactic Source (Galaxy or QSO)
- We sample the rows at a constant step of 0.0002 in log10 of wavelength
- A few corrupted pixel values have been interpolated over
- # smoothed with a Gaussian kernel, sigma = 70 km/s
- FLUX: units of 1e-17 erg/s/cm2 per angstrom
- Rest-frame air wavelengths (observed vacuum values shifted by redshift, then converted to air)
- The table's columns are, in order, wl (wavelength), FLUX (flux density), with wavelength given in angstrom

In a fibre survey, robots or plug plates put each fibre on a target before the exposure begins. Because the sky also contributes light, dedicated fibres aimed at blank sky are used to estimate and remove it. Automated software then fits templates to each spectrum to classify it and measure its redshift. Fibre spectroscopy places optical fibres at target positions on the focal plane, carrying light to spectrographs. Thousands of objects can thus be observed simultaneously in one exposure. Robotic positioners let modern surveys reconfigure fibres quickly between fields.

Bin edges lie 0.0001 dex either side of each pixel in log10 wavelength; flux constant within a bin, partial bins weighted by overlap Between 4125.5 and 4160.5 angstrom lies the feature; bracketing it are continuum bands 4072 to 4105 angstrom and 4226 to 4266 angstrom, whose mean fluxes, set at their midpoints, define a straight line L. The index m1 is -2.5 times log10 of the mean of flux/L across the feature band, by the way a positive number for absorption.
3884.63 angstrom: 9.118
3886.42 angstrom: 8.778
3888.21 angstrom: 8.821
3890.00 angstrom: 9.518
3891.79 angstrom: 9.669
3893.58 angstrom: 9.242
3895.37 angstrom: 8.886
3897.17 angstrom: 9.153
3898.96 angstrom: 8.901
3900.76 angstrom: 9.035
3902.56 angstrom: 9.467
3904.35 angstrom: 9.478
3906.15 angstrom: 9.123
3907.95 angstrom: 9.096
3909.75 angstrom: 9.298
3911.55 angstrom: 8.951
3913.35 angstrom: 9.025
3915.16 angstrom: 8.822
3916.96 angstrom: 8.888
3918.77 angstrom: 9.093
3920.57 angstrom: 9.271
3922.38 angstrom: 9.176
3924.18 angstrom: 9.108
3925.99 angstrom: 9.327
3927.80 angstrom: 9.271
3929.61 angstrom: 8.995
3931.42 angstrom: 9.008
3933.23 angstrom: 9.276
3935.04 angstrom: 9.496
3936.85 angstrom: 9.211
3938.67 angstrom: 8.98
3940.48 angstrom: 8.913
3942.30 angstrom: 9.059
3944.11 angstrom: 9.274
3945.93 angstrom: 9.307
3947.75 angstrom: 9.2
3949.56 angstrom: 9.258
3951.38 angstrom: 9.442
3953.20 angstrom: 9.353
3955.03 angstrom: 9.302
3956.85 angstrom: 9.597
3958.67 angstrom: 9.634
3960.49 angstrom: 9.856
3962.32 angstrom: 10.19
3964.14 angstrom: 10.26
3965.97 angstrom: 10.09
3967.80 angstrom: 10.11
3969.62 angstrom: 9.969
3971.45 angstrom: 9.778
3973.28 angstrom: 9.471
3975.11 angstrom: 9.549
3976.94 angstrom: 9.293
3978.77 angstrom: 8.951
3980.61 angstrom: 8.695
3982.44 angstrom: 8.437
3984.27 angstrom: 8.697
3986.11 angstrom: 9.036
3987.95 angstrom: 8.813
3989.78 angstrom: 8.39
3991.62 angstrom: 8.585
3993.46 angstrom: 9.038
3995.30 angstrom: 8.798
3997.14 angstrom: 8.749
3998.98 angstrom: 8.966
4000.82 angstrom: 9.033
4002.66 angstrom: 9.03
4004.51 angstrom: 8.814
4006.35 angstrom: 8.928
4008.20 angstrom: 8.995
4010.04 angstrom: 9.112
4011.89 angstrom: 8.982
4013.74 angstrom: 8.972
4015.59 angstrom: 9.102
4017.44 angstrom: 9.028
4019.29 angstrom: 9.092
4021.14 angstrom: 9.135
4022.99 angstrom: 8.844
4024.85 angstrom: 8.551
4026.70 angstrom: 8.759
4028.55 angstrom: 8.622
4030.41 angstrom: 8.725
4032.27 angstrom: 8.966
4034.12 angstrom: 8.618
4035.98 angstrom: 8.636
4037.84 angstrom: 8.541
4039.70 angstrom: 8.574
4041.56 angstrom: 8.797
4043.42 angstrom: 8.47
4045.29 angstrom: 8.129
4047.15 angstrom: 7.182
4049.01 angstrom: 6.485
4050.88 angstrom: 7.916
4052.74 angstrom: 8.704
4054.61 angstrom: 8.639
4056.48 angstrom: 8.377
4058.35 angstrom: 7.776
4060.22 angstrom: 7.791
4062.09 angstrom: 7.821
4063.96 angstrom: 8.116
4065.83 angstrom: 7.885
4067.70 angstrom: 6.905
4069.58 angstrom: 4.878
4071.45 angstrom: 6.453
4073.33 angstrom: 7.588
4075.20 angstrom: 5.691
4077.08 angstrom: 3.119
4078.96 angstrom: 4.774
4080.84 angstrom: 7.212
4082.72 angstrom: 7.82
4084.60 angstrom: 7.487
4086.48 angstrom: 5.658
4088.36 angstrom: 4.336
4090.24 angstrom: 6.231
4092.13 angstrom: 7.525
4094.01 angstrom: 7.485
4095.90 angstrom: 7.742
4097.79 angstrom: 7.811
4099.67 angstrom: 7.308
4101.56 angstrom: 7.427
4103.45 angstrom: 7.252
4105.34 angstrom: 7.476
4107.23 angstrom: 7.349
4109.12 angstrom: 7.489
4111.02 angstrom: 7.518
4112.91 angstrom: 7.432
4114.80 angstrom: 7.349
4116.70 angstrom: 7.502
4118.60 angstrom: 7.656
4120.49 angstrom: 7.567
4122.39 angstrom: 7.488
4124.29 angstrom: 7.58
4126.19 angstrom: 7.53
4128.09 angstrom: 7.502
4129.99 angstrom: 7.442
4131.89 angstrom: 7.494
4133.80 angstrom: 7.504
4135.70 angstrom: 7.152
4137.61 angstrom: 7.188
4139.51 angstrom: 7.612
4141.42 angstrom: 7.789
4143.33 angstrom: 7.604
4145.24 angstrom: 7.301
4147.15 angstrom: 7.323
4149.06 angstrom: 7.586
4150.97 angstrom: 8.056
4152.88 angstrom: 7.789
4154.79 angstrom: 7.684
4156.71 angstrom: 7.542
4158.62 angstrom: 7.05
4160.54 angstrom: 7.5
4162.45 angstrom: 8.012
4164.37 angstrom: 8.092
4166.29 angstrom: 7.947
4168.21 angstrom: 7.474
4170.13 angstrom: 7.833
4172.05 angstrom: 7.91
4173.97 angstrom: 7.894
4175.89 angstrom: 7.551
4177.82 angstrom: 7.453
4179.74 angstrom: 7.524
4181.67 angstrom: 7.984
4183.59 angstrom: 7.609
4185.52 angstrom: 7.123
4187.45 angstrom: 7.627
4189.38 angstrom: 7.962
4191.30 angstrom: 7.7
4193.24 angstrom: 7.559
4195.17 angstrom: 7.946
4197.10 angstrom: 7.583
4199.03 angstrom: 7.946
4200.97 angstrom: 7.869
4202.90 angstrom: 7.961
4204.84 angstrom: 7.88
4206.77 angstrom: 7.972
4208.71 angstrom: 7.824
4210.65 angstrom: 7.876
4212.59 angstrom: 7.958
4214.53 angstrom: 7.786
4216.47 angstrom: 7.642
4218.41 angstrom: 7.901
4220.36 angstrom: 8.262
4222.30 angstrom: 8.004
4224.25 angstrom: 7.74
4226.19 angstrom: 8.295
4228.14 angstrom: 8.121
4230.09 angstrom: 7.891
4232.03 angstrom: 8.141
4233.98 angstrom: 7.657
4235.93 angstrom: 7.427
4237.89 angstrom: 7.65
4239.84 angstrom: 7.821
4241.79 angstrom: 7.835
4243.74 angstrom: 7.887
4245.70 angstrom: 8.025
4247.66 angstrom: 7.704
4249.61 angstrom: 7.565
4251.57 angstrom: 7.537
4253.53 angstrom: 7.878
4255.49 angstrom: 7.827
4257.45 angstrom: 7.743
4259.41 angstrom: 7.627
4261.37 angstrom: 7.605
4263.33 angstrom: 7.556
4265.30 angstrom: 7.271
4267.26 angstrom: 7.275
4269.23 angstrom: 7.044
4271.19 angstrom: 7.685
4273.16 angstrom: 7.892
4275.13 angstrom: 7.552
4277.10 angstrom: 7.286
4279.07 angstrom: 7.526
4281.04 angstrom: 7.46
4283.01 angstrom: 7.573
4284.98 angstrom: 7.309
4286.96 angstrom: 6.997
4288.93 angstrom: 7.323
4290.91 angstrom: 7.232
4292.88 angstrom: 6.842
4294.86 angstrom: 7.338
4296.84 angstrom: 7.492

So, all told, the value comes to -0.073 mag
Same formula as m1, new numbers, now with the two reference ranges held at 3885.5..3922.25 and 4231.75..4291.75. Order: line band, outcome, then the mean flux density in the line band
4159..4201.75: 0.03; 7.72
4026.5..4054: 0.03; 8.33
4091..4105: 0.11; 7.49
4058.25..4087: 0.25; 6.67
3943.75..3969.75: -0.09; 9.66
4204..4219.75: -0.01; 7.86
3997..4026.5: -0.04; 8.96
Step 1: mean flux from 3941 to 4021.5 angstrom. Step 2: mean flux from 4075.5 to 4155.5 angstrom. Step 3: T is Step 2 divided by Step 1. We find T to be 0.8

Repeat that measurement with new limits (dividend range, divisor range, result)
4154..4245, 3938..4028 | 0.85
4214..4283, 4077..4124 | 1.10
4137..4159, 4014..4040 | 0.86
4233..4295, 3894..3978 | 0.81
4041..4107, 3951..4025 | 0.78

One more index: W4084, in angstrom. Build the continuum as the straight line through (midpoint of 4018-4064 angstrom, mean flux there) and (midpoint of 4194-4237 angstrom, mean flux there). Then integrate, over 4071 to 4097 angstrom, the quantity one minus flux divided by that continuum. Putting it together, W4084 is 5.9 angstrom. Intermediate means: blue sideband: 8.38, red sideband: 7.89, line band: 6.37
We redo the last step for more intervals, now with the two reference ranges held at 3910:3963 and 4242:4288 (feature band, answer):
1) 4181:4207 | 0.55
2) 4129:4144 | 1.37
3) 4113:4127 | 1.33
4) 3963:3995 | -0.74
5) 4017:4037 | -0.06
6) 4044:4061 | 1.47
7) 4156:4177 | 0.93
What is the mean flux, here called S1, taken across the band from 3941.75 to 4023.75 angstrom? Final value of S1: 9.21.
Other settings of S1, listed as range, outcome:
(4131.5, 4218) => 7.68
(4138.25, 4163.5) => 7.6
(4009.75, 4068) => 8.42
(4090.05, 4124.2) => 7.45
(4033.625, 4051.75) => 8.12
